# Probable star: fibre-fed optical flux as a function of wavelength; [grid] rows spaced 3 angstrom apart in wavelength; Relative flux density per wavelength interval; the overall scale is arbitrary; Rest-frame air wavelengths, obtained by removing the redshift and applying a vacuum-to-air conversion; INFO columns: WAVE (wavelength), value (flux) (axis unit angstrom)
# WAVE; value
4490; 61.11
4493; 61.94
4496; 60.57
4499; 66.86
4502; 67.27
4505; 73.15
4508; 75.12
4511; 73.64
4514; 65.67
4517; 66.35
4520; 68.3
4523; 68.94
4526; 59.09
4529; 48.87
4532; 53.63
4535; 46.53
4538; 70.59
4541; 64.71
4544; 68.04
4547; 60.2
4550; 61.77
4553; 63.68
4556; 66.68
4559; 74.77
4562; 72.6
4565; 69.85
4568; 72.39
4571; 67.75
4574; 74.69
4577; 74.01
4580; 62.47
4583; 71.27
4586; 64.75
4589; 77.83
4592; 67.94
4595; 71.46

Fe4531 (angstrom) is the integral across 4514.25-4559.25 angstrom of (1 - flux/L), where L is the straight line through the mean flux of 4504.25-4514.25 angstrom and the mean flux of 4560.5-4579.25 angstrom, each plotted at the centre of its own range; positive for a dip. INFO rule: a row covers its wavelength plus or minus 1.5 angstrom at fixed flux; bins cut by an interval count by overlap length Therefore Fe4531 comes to 5.9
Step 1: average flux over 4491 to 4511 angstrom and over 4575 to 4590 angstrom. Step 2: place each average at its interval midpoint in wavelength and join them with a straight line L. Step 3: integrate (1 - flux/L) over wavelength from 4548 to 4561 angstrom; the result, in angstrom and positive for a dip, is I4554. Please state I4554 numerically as 0.5 angstrom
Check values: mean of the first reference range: 67.8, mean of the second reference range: 70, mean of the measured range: 66.7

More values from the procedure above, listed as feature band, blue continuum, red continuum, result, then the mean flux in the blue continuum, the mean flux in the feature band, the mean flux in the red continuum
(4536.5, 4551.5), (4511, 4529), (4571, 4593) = 0.43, 64.9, 65.1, 70.3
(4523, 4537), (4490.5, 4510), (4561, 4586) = 2.86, 67.3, 54.5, 70.2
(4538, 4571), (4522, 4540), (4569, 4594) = -2.11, 57.8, 67.6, 70.2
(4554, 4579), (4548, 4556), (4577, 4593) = -2.01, 63.3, 71.3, 69.4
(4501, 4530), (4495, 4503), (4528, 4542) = -2.63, 65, 66.9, 56.9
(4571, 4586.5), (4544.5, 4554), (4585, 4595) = -0.28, 62.4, 69.6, 70.6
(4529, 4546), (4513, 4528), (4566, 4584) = 1.82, 65.1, 59.6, 70.4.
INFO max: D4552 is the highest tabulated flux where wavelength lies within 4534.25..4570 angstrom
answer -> 74.77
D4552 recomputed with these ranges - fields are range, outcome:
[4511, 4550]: 73.64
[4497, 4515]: 75.12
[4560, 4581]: 74.69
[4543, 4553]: 68.04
